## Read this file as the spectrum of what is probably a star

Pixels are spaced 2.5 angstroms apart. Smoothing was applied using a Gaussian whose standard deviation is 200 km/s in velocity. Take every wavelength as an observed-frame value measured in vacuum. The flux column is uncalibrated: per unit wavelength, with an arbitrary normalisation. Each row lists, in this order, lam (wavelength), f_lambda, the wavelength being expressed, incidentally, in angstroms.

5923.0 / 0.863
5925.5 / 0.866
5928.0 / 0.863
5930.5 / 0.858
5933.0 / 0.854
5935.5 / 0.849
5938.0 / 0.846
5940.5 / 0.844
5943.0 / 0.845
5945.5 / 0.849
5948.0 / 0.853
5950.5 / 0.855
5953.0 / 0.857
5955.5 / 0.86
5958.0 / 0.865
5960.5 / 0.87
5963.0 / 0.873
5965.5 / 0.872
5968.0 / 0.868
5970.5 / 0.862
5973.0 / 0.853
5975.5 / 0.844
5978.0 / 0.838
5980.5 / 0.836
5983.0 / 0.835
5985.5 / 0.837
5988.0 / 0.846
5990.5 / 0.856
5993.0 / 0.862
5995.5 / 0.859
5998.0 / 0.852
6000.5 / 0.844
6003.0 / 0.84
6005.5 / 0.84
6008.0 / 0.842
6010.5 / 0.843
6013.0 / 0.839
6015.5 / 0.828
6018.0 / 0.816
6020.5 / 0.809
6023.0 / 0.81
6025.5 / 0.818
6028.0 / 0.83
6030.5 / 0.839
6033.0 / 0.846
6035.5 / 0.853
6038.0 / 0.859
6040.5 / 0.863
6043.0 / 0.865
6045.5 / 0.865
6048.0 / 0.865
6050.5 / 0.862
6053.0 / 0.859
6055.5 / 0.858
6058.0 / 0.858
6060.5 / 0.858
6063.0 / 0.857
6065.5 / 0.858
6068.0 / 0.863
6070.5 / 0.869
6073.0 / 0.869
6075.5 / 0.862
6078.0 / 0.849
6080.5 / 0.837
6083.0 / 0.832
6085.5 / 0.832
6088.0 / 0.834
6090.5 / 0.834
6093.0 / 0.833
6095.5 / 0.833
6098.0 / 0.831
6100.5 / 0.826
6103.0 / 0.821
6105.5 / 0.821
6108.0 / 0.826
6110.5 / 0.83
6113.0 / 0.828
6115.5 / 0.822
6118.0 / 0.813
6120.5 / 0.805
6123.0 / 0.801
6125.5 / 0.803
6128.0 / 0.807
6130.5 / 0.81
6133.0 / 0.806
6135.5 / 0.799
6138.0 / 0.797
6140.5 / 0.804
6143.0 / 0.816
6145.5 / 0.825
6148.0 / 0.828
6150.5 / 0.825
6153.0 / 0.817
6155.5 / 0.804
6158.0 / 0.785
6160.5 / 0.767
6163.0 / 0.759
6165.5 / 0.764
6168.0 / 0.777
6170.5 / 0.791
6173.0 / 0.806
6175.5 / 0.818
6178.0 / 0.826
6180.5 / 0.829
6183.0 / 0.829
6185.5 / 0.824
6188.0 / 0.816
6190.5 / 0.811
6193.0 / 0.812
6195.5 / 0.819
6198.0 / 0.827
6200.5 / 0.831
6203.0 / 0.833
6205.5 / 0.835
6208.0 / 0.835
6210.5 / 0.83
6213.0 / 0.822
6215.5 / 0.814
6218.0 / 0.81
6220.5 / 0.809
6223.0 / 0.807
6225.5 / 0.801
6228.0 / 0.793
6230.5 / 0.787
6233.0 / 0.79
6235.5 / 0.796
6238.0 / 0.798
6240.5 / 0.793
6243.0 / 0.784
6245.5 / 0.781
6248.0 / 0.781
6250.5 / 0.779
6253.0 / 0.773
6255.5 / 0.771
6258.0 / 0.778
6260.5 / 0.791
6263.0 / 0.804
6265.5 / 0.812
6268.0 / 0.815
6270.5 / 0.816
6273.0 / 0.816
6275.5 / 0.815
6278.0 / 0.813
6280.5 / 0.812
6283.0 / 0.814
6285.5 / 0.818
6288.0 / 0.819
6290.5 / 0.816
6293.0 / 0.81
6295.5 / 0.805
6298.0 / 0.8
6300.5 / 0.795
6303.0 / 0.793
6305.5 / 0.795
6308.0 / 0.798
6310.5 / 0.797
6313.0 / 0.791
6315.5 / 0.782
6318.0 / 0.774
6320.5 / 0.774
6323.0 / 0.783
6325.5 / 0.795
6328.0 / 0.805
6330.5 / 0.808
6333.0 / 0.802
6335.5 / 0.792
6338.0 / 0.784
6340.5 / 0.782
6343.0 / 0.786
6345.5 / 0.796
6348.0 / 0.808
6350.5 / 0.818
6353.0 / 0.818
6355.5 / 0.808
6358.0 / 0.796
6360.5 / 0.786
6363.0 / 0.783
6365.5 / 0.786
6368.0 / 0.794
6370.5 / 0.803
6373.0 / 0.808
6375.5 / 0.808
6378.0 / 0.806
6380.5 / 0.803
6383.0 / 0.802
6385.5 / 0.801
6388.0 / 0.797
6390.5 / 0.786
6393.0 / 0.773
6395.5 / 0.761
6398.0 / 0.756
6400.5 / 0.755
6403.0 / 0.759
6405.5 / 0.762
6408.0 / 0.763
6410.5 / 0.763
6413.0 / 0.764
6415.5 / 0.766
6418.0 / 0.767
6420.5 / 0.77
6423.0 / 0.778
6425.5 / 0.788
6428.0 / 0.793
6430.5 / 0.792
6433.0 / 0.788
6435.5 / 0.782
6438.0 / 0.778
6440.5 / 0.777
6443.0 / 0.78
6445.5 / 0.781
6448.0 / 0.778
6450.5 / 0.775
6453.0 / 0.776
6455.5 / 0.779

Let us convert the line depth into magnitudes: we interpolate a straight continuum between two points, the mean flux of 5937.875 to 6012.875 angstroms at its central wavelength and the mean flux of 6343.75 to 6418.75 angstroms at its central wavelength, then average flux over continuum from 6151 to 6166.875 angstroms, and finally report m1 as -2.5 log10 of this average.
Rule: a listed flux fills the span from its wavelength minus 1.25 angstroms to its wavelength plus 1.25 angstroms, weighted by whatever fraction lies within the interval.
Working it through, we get 0.05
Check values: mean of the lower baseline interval 0.851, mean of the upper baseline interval 0.787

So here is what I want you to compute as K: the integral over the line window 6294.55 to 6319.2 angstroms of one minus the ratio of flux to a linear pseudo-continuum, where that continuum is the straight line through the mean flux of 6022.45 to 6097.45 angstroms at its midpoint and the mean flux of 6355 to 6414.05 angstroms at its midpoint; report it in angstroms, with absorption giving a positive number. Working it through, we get 0.2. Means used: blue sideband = 0.849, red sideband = 0.784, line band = 0.793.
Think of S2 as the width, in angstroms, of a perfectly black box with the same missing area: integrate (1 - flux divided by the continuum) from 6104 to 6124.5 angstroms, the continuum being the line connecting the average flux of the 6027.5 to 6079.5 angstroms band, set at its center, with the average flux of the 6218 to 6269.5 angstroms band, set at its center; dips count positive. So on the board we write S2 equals 0.5 angstroms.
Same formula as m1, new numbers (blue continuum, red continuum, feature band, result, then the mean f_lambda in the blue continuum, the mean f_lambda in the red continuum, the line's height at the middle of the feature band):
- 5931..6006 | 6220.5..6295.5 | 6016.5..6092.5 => -0.014 mag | 0.852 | 0.8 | 0.837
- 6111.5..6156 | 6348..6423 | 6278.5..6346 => -0.006 mag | 0.812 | 0.785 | 0.793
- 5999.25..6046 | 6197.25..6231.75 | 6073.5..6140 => 0.008 mag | 0.839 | 0.817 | 0.829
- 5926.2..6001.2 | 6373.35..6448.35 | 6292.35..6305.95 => -0.002 mag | 0.854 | 0.78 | 0.798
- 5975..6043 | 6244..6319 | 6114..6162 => 0.019 mag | 0.841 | 0.799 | 0.821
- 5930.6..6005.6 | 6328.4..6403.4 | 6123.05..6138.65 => 0.032 mag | 0.852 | 0.793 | 0.828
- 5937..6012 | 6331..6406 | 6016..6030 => 0.034 mag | 0.852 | 0.791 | 0.844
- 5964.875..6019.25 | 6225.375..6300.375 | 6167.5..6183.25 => 0.004 mag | 0.846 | 0.799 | 0.814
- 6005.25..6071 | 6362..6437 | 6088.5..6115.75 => 0.010 mag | 0.847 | 0.782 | 0.835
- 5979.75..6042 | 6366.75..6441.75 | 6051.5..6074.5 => -0.037 mag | 0.84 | 0.781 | 0.832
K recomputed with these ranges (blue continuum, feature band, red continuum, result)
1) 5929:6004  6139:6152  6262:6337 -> 0.1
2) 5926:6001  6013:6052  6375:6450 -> 0.0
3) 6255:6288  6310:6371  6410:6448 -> 0.0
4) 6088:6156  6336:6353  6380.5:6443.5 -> -0.2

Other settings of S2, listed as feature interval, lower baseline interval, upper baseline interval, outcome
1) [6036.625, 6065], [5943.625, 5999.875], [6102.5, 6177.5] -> -1.0 angstroms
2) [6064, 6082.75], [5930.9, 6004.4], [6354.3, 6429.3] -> -0.5 angstroms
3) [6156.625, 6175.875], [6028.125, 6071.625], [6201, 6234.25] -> 1.0 angstroms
